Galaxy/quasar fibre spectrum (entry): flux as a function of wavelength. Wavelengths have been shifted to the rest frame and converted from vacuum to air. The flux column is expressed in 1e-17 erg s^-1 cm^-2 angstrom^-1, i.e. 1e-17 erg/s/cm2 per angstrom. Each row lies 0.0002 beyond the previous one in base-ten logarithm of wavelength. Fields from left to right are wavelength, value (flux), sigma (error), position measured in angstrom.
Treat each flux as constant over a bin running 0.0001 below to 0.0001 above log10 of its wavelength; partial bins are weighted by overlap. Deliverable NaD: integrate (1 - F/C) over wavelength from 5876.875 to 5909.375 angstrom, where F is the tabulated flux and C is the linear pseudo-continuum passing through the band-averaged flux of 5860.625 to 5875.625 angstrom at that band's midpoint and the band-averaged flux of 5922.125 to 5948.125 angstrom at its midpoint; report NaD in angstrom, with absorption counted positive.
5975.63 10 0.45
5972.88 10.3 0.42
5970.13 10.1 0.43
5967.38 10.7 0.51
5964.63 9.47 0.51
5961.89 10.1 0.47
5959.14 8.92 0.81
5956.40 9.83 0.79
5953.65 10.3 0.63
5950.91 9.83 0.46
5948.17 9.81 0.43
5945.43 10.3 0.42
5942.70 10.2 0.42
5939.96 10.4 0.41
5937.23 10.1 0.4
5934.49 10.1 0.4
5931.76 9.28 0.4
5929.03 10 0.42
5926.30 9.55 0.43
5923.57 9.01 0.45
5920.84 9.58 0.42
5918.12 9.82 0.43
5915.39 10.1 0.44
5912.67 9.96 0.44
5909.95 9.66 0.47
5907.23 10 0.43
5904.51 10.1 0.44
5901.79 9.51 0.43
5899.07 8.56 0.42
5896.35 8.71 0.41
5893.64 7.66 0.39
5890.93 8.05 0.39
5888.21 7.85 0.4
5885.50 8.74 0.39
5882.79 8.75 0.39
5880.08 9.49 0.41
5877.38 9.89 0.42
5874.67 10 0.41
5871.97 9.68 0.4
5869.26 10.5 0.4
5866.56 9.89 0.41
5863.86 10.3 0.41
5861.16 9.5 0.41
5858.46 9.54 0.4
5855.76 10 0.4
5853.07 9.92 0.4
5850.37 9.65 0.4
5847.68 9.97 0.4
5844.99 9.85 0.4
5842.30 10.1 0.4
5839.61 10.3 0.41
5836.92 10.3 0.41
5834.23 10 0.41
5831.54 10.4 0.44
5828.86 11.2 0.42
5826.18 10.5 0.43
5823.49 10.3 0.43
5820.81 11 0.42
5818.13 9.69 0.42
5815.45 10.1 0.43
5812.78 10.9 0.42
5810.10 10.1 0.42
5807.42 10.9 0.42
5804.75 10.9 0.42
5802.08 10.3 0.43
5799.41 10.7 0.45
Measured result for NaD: 3.3 angstrom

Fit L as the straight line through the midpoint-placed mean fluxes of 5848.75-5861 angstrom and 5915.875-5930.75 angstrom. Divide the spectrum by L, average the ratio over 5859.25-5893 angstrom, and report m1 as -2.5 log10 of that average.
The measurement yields 0.04 mag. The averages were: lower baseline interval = 9.76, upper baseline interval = 9.61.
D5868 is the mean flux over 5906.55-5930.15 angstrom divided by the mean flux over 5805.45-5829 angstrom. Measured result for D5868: 0.93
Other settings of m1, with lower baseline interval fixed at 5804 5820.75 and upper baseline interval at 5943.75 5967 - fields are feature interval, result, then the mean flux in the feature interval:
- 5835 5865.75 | 0.04 mag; 9.95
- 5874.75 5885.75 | 0.09 mag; 9.36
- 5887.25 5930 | 0.09 mag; 9.26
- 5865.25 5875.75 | 0.02 mag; 10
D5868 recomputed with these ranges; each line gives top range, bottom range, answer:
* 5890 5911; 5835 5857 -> 0.90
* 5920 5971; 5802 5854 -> 0.96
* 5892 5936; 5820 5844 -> 0.91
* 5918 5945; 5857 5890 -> 1.04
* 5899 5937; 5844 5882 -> 0.99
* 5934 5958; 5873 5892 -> 1.12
